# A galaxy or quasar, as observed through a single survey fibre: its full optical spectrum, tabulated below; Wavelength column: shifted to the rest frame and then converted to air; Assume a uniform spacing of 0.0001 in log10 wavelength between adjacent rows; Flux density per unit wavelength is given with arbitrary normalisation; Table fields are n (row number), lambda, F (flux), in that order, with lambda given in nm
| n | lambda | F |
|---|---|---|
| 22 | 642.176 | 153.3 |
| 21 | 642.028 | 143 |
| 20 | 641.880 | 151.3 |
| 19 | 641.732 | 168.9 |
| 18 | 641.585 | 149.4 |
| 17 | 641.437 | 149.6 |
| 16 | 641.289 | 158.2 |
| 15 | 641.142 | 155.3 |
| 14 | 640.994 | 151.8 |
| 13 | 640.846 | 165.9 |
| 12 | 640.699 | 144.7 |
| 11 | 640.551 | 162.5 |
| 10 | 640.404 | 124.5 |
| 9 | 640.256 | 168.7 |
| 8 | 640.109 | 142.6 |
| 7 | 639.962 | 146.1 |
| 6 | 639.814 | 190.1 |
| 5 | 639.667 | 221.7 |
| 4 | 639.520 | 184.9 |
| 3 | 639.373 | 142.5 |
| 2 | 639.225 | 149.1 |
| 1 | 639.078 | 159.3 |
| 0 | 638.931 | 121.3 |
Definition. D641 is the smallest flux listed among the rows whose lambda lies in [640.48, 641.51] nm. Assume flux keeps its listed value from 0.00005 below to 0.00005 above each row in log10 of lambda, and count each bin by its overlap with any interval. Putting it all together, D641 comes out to 144.7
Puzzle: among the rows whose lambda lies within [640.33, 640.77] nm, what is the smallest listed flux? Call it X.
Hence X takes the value 124.5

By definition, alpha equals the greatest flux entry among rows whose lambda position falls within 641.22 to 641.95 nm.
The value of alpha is 168.9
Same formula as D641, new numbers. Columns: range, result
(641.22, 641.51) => 149.6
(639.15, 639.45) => 142.5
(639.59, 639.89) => 190.1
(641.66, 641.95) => 151.3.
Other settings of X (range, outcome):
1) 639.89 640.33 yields 142.6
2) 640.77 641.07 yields 151.8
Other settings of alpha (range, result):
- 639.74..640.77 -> 190.1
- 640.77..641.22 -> 165.9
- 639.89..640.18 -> 146.1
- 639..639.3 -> 159.3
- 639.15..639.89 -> 221.7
